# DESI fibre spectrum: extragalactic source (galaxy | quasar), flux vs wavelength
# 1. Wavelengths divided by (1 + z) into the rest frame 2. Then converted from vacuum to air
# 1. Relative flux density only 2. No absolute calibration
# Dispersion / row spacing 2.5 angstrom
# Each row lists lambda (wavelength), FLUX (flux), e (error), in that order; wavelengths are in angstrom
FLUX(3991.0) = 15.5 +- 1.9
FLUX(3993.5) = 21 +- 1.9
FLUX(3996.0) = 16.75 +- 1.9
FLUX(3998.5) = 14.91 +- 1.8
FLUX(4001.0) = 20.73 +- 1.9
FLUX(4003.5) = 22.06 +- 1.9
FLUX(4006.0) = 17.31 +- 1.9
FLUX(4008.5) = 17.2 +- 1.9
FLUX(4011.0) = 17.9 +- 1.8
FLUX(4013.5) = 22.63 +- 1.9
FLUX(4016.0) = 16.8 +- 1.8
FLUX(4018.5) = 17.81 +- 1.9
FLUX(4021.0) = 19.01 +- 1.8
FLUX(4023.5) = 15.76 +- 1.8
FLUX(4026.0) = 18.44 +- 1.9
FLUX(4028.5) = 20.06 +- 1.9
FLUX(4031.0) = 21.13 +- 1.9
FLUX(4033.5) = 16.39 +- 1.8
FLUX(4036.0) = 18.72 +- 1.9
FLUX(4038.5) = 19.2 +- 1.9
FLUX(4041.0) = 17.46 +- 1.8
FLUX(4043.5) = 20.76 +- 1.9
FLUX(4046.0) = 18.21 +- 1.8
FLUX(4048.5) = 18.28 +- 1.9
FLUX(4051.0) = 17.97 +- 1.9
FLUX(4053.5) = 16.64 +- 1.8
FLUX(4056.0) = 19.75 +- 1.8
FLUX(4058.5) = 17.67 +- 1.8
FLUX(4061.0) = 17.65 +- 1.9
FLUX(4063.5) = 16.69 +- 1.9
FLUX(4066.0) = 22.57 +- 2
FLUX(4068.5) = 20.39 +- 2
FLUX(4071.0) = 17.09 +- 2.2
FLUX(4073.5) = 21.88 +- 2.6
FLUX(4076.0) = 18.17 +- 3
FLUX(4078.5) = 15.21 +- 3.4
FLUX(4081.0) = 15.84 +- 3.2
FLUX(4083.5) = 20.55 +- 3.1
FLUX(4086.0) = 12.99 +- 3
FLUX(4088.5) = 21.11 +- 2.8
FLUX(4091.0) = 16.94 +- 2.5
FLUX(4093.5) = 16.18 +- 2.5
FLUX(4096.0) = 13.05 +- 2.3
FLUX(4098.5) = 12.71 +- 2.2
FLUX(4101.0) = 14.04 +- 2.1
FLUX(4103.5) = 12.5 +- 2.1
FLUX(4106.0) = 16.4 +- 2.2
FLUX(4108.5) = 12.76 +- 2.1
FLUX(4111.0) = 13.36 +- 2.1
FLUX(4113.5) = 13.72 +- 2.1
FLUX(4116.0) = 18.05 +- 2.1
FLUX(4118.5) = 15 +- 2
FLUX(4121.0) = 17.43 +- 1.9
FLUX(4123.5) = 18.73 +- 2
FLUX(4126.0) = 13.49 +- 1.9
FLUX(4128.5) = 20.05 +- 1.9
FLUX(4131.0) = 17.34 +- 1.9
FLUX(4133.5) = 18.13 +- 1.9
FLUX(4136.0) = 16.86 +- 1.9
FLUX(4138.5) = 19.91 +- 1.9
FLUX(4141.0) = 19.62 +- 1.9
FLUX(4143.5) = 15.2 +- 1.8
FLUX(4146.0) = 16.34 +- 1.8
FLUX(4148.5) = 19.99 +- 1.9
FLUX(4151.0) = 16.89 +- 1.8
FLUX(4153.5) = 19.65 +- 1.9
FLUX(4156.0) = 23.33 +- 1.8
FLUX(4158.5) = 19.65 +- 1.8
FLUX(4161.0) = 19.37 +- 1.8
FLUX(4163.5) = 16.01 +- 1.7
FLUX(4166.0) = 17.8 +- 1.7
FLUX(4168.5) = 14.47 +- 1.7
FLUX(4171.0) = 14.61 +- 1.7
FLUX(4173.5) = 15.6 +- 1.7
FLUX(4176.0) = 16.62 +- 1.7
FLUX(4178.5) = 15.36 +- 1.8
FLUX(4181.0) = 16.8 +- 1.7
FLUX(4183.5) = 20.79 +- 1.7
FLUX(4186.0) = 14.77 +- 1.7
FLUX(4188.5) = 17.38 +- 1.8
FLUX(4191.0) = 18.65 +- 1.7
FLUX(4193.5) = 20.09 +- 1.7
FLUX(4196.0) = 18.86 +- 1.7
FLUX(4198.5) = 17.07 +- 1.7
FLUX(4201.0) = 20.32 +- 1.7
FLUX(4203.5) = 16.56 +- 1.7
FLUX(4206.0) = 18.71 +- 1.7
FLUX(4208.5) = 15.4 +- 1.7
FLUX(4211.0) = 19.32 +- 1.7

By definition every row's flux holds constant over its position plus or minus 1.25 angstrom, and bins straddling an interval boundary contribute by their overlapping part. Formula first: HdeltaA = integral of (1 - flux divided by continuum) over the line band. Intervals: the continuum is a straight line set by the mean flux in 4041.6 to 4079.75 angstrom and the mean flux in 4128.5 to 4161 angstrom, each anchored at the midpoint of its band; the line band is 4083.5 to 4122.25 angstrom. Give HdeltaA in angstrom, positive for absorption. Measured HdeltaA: 7.0 angstrom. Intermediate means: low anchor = 18.6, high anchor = 18.7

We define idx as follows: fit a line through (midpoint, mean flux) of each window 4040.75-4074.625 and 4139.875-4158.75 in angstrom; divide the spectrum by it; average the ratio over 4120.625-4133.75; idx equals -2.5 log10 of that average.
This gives 0.08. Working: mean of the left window 18.8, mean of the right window 18.8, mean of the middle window 17.5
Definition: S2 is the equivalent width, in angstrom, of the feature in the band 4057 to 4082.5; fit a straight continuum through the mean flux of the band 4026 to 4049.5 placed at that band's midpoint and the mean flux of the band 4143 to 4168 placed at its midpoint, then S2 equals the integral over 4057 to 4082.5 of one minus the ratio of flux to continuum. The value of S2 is 0.56 angstrom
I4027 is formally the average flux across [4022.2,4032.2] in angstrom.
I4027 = 18.8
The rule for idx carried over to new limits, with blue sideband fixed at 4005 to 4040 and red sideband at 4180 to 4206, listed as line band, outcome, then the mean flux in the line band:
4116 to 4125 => 0.07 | 17.1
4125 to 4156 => 0.01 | 18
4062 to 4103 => 0.08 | 17.1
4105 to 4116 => 0.26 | 14.5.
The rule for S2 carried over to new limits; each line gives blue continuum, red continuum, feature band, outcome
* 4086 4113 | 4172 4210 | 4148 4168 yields -2.8 angstrom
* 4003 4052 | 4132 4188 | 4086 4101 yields 2.1 angstrom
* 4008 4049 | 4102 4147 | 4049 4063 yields 0.1 angstrom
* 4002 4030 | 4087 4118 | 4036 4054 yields -1.0 angstrom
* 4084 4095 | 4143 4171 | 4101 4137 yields 3.1 angstrom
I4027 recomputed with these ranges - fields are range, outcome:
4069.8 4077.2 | 19.1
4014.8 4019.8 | 17.3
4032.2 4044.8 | 18.5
